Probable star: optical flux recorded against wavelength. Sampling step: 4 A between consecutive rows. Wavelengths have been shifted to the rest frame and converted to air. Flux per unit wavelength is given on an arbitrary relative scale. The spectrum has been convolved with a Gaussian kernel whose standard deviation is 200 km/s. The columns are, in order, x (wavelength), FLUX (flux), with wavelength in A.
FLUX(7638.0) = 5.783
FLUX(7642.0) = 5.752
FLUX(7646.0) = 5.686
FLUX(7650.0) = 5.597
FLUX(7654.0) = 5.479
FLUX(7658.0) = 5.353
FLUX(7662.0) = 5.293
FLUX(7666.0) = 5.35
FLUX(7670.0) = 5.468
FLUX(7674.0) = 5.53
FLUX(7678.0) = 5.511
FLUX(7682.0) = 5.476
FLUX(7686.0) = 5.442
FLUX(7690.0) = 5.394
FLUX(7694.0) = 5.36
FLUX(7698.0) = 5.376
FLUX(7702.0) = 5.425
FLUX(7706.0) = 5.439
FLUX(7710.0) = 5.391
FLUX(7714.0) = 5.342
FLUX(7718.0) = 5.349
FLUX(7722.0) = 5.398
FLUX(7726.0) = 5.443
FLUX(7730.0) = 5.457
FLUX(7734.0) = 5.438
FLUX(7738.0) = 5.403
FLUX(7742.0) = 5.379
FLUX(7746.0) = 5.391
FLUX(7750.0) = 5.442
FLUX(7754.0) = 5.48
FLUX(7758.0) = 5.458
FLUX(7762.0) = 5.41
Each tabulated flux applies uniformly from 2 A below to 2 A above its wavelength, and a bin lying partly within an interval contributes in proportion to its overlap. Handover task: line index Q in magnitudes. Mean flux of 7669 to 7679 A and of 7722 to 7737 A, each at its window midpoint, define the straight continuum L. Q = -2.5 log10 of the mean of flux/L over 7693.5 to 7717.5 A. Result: 0.02 mag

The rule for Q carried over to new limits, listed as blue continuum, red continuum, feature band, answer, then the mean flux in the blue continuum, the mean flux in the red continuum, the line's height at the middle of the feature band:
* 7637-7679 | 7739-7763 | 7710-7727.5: 0.015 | 5.52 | 5.43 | 5.46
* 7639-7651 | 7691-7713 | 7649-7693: 0.023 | 5.69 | 5.4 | 5.56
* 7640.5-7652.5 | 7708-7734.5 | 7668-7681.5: 0.013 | 5.67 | 5.4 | 5.57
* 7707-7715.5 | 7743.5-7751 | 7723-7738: -0.008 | 5.38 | 5.41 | 5.39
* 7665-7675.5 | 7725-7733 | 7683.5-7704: 0.010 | 5.45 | 5.45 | 5.45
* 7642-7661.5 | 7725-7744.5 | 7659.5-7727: 0.013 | 5.53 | 5.42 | 5.48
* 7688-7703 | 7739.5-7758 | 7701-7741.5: 0.000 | 5.39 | 5.43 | 5.41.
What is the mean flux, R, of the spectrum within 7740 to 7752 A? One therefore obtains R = 5.4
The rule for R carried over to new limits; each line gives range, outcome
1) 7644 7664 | 5.48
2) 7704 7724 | 5.38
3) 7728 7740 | 5.43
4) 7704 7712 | 5.42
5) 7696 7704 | 5.4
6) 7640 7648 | 5.72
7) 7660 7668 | 5.32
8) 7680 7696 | 5.42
